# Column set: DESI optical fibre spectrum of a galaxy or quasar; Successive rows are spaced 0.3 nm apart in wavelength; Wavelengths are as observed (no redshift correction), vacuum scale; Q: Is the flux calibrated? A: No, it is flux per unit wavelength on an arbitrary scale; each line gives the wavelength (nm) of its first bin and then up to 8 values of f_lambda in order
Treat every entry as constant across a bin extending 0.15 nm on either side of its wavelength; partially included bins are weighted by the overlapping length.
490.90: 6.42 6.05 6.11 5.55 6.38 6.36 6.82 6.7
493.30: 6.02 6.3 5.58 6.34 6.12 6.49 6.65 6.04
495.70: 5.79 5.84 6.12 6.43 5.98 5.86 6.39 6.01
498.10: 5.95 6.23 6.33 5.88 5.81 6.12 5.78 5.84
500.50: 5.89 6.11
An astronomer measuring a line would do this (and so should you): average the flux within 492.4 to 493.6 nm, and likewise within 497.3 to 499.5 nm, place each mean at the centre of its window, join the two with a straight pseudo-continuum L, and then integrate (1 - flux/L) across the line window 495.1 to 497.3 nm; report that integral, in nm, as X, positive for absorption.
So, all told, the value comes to 0.06 nm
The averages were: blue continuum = 6.47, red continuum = 6.08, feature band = 6.06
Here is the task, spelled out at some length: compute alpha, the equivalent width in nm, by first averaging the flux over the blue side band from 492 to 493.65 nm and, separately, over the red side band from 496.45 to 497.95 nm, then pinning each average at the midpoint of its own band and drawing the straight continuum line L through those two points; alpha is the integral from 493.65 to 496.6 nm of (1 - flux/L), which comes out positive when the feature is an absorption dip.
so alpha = 0.07 nm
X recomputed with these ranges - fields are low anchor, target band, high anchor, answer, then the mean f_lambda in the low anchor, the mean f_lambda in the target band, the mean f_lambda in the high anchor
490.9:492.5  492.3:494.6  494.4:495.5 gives -0.017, 6.11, 6.28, 6.35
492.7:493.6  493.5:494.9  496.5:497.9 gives 0.044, 6.43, 6.15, 6.13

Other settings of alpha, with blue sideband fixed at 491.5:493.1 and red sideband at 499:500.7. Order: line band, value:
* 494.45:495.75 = -0.019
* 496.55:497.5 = -0.007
